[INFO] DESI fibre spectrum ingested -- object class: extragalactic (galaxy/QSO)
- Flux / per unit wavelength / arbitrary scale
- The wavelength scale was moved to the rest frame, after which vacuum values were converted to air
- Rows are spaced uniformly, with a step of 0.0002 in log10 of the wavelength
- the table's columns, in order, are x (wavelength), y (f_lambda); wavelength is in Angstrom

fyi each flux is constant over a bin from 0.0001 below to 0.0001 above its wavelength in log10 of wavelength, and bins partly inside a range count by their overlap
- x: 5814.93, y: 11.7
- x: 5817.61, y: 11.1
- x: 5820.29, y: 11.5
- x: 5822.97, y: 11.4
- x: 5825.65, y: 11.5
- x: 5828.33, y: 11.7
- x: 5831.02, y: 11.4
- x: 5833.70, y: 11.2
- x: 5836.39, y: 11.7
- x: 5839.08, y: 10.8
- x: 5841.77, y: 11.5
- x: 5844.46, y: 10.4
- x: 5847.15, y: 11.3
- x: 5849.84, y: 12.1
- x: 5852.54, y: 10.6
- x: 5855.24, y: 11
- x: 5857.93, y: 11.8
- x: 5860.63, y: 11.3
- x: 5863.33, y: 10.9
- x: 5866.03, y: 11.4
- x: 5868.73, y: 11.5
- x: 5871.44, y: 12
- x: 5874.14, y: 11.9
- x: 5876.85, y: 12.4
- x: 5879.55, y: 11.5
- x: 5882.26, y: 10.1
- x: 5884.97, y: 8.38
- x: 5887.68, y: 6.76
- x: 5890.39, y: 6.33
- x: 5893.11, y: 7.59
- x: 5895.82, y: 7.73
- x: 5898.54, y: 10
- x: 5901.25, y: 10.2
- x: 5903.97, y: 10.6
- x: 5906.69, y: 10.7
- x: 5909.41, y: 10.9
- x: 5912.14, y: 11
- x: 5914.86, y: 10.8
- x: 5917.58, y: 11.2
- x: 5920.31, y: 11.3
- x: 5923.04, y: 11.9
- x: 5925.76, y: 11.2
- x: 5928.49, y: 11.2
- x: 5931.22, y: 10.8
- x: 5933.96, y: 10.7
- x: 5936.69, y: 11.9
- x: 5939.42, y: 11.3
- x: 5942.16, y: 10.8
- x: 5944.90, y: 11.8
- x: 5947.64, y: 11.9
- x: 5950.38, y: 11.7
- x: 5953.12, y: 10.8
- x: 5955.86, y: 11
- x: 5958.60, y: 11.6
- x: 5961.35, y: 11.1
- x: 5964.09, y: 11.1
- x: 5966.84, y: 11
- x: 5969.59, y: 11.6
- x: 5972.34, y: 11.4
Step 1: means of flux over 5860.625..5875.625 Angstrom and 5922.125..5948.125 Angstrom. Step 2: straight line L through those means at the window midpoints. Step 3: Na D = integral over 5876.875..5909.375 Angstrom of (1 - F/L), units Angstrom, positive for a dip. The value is 6.1 Angstrom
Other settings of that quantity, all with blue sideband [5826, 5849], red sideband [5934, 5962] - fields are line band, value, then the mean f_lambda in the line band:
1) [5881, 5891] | 2.9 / 7.99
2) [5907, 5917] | 0.4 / 10.9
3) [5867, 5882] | -0.5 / 11.7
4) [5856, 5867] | 0.0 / 11.3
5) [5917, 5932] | 0.1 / 11.3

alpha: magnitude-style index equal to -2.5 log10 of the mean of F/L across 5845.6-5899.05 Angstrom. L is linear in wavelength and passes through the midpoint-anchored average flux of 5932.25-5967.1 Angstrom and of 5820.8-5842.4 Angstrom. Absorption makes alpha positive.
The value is 0.10 mag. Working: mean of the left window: 11.4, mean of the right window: 11.3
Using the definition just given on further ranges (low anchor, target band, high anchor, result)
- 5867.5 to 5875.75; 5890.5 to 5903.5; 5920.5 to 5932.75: 0.30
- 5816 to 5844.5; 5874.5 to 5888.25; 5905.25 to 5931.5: 0.11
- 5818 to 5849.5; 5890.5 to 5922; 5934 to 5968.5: 0.13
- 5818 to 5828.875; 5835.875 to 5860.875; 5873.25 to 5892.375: -0.06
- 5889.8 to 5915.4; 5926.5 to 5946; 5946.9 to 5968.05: -0.06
